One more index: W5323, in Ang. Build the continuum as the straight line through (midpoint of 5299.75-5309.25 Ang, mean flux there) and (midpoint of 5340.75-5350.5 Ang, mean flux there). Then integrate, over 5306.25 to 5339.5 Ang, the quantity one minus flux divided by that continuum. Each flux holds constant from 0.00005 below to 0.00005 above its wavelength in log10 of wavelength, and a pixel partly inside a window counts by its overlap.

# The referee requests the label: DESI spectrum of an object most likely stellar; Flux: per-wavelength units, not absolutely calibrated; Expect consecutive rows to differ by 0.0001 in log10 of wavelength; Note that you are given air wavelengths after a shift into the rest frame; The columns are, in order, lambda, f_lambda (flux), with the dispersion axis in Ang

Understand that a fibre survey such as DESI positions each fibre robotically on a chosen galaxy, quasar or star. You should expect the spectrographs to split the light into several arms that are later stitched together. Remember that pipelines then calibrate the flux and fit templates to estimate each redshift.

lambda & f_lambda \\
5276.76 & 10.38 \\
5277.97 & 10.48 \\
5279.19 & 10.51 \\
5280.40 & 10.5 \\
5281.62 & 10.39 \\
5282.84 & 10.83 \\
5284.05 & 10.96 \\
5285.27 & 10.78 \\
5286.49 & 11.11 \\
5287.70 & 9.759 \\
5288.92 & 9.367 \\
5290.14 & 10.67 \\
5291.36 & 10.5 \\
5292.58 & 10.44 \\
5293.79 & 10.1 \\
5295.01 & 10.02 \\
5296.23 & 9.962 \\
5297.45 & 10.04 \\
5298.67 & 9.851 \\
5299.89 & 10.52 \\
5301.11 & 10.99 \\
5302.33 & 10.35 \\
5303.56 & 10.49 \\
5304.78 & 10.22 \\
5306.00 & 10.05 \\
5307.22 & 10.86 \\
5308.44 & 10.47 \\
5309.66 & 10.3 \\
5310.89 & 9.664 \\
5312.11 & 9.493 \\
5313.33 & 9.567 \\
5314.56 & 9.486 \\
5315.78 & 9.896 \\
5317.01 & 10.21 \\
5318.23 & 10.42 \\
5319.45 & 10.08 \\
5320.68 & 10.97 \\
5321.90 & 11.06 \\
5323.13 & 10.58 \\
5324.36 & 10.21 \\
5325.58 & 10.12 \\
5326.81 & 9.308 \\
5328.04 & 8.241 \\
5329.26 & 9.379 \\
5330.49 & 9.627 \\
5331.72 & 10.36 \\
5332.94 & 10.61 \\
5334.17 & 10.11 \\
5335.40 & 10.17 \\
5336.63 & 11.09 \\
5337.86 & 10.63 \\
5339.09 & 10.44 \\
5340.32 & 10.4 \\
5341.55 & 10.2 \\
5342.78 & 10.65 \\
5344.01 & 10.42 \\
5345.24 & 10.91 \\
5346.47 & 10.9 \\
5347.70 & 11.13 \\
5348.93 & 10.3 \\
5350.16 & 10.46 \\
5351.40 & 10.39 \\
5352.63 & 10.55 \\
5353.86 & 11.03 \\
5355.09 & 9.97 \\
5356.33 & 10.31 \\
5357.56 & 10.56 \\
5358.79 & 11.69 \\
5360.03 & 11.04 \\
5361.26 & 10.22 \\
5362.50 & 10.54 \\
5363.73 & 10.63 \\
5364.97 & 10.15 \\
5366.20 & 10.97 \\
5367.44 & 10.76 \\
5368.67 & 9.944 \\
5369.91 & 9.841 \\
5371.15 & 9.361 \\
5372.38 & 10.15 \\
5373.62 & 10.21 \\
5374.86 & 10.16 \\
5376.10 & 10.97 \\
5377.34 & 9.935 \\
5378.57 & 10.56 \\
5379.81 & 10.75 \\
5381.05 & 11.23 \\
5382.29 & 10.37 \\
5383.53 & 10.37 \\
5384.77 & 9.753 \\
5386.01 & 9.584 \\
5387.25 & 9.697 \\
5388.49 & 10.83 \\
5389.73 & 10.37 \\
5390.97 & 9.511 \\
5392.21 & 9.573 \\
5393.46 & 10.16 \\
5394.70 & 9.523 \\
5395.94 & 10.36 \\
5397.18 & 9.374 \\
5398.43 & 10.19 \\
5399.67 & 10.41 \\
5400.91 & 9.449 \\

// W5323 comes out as 1.4 Ang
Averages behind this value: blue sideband 10.5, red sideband 10.6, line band 10.1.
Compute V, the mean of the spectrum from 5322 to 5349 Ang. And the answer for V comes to 10.3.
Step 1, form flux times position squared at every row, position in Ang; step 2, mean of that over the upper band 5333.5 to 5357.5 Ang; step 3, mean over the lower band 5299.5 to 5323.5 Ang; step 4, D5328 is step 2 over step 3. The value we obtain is 1.04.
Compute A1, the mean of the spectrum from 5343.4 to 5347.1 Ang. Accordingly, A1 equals 10.8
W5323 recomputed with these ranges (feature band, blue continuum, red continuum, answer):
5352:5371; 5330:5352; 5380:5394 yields -0.33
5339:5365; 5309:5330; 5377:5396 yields -1.43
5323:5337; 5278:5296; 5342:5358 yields 0.78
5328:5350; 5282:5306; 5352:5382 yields 0.14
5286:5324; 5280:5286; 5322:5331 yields -0.18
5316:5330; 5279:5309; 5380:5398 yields 0.34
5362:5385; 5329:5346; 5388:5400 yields -0.49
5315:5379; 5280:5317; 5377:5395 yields -0.99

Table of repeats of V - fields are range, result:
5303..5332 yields 10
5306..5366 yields 10.3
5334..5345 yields 10.5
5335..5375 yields 10.5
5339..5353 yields 10.6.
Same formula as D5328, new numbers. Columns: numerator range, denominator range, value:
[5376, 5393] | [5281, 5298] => 1.02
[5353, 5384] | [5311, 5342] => 1.05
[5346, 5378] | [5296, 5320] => 1.05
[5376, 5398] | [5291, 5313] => 1.02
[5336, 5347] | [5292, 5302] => 1.05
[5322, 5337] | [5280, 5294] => 0.97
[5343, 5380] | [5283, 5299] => 1.05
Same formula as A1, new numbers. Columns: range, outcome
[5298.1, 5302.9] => 10.4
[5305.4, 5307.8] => 10.5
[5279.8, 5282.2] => 10.4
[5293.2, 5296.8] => 10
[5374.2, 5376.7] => 10.5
